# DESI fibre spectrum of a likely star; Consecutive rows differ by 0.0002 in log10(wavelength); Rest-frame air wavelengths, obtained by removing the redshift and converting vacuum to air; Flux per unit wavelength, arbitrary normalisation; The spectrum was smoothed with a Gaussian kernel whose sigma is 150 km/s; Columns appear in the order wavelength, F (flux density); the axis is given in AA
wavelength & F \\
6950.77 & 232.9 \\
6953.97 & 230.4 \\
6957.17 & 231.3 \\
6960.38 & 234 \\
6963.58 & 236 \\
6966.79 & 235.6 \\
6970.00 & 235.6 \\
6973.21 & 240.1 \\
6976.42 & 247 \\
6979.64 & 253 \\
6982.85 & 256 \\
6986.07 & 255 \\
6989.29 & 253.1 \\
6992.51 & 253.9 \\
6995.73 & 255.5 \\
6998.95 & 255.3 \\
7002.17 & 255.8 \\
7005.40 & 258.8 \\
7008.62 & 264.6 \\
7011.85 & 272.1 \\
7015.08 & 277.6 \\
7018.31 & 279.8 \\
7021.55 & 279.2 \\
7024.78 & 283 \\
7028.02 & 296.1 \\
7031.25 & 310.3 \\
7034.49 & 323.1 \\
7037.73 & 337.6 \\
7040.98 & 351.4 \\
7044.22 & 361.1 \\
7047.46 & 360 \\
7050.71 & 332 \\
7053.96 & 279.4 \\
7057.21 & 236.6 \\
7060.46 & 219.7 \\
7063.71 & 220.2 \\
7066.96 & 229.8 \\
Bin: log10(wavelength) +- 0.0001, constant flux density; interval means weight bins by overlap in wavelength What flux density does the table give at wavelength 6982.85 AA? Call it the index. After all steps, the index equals 256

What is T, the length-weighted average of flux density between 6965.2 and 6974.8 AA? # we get 237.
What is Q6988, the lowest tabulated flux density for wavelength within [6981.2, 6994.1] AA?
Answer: 253.1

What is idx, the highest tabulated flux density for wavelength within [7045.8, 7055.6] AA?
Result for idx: 360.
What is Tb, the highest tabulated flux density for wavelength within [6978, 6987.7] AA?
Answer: 256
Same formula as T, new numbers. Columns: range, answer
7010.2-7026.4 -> 278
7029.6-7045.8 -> 337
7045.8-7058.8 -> 302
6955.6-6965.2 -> 234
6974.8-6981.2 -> 250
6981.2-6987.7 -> 255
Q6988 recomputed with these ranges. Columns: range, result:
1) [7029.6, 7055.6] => 279.4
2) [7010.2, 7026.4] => 272.1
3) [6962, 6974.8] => 235.6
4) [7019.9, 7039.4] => 279.2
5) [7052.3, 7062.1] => 219.7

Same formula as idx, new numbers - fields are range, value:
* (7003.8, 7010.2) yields 264.6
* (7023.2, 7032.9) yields 310.3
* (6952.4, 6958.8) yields 231.3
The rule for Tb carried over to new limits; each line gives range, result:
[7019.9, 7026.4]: 283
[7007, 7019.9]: 279.8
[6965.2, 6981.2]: 253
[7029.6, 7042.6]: 351.4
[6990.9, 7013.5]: 272.1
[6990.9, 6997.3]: 255.5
